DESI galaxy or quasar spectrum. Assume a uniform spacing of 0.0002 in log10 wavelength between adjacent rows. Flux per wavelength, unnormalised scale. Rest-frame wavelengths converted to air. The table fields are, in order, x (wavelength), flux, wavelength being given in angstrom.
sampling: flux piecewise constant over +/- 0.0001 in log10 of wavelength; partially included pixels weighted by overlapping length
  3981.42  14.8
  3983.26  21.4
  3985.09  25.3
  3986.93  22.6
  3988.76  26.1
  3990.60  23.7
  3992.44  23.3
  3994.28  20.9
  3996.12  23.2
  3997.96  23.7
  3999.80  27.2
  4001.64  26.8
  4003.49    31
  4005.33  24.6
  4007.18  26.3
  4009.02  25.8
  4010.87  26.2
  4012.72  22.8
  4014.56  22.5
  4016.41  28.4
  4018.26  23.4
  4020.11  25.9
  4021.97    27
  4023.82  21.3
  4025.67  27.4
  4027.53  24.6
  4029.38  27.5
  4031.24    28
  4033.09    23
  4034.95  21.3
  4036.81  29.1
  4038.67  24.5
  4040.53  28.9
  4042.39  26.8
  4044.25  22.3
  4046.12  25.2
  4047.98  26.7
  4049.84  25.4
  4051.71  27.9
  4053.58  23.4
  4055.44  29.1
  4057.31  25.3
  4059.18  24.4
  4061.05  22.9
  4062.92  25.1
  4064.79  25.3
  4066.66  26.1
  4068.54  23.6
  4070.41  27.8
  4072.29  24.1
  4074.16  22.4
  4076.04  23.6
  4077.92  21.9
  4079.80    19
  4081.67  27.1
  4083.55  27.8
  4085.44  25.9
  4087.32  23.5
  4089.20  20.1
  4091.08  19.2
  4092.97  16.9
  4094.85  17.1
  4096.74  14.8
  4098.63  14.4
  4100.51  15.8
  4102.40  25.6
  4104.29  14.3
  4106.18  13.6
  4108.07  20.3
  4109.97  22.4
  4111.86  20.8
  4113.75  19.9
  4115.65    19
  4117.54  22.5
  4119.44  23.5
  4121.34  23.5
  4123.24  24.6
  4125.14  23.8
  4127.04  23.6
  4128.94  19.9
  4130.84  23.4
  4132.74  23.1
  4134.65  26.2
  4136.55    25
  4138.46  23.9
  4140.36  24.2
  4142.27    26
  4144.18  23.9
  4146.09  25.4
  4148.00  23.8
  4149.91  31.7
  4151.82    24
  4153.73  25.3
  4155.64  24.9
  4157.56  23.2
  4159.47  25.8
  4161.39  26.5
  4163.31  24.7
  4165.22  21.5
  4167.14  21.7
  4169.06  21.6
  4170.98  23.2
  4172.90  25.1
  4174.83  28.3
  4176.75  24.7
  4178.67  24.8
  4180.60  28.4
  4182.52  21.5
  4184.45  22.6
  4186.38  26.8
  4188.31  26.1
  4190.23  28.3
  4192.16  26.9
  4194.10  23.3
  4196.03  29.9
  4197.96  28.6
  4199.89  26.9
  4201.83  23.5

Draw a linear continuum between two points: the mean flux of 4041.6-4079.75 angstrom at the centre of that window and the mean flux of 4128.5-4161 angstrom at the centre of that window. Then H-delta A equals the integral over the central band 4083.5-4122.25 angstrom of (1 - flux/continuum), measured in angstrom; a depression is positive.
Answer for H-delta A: 7.7 angstrom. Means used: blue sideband 24.8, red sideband 24.8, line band 19.9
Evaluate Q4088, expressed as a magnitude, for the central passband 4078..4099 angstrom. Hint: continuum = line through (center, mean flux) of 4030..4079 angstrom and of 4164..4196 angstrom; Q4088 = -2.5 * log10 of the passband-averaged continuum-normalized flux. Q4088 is 0.21 mag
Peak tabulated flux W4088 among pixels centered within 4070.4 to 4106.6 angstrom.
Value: 27.8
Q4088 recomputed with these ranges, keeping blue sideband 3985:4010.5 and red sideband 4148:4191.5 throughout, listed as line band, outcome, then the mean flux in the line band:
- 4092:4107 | 0.45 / 16.6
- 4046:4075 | -0.01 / 25.3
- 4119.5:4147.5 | 0.05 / 24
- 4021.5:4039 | -0.01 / 25.4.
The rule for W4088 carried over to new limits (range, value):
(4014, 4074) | 29.1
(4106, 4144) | 26.2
